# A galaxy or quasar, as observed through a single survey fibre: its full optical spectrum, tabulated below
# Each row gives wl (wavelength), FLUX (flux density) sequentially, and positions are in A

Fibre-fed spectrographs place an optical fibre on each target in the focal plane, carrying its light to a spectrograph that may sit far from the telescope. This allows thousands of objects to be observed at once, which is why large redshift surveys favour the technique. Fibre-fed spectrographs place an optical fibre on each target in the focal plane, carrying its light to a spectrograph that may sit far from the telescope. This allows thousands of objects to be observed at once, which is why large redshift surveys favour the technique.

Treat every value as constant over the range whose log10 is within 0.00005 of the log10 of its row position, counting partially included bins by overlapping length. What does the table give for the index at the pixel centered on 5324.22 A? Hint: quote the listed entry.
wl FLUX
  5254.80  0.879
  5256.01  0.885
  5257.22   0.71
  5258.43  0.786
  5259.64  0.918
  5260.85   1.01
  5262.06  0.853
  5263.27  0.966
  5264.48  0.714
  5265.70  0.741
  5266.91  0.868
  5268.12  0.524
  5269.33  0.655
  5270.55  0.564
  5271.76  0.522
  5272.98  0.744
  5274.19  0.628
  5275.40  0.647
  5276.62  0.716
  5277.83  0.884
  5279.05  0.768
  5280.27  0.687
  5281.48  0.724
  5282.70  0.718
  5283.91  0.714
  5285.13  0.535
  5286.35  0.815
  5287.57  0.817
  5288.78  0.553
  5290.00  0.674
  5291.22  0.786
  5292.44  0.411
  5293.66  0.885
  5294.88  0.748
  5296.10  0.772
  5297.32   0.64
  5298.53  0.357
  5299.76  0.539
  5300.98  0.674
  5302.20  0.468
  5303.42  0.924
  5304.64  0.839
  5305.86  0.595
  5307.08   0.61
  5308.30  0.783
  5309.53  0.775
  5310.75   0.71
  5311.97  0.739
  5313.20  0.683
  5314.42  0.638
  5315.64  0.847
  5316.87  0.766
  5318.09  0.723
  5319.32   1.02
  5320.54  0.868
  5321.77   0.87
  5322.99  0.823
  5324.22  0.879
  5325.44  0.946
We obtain 0.879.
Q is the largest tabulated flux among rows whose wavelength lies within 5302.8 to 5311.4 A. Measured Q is 0.924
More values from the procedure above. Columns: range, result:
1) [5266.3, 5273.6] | 0.868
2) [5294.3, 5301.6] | 0.772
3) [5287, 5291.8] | 0.817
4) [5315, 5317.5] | 0.847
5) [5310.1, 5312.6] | 0.739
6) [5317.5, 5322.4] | 1.02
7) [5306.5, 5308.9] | 0.783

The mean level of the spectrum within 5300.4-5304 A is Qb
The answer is 0.687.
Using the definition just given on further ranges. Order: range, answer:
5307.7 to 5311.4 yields 0.755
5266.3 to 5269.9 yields 0.684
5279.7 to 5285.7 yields 0.677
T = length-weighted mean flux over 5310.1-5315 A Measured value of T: 0.694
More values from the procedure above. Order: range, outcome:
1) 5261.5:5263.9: 0.91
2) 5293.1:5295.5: 0.814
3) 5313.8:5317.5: 0.751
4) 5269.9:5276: 0.621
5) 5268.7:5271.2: 0.607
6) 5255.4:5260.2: 0.824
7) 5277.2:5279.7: 0.821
